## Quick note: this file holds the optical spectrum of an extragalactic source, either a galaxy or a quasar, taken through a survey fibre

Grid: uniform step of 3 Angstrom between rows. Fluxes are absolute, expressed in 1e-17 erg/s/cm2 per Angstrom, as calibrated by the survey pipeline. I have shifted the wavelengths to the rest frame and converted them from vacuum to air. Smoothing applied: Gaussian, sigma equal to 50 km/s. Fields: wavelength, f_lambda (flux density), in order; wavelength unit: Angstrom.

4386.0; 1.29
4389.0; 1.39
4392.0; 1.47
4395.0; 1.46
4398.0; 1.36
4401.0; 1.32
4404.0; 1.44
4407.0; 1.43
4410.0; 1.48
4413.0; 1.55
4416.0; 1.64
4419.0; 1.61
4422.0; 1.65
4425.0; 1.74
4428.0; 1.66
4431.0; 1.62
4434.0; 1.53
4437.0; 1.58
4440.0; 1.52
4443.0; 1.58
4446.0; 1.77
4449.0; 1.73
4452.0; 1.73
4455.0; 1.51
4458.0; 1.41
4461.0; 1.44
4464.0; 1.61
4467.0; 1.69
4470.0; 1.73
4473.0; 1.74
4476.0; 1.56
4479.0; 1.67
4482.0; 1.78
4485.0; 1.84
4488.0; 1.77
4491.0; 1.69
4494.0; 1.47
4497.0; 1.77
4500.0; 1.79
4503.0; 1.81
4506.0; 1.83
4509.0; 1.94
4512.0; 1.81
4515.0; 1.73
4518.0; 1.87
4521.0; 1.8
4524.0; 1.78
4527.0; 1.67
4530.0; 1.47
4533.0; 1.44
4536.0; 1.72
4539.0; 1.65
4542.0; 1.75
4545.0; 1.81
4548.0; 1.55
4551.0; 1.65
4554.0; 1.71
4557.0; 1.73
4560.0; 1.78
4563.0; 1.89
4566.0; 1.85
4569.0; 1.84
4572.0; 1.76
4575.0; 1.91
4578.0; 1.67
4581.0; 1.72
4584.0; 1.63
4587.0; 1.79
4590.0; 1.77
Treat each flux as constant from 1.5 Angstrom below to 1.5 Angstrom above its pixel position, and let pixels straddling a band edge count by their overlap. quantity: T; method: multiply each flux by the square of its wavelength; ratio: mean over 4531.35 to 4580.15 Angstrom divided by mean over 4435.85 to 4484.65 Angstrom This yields 1.11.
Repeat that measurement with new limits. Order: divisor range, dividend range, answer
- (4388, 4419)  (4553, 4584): 1.31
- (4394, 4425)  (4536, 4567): 1.23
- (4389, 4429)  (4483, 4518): 1.22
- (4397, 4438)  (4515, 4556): 1.15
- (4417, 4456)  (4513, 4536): 1.07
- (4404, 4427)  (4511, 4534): 1.13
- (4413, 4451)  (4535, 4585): 1.13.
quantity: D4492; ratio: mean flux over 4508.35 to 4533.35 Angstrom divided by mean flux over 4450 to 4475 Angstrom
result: 1.1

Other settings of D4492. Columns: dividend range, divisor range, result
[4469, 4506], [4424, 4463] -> 1.08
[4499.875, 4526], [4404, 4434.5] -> 1.15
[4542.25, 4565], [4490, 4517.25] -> 0.98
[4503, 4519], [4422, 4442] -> 1.14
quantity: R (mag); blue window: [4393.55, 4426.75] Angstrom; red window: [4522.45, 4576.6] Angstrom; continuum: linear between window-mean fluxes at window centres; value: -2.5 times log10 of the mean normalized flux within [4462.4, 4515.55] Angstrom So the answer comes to -0.07 mag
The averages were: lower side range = 1.52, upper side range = 1.72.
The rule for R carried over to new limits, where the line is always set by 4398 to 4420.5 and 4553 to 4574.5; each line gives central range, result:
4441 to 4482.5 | -0.028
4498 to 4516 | -0.083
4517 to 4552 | 0.040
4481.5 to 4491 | -0.088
